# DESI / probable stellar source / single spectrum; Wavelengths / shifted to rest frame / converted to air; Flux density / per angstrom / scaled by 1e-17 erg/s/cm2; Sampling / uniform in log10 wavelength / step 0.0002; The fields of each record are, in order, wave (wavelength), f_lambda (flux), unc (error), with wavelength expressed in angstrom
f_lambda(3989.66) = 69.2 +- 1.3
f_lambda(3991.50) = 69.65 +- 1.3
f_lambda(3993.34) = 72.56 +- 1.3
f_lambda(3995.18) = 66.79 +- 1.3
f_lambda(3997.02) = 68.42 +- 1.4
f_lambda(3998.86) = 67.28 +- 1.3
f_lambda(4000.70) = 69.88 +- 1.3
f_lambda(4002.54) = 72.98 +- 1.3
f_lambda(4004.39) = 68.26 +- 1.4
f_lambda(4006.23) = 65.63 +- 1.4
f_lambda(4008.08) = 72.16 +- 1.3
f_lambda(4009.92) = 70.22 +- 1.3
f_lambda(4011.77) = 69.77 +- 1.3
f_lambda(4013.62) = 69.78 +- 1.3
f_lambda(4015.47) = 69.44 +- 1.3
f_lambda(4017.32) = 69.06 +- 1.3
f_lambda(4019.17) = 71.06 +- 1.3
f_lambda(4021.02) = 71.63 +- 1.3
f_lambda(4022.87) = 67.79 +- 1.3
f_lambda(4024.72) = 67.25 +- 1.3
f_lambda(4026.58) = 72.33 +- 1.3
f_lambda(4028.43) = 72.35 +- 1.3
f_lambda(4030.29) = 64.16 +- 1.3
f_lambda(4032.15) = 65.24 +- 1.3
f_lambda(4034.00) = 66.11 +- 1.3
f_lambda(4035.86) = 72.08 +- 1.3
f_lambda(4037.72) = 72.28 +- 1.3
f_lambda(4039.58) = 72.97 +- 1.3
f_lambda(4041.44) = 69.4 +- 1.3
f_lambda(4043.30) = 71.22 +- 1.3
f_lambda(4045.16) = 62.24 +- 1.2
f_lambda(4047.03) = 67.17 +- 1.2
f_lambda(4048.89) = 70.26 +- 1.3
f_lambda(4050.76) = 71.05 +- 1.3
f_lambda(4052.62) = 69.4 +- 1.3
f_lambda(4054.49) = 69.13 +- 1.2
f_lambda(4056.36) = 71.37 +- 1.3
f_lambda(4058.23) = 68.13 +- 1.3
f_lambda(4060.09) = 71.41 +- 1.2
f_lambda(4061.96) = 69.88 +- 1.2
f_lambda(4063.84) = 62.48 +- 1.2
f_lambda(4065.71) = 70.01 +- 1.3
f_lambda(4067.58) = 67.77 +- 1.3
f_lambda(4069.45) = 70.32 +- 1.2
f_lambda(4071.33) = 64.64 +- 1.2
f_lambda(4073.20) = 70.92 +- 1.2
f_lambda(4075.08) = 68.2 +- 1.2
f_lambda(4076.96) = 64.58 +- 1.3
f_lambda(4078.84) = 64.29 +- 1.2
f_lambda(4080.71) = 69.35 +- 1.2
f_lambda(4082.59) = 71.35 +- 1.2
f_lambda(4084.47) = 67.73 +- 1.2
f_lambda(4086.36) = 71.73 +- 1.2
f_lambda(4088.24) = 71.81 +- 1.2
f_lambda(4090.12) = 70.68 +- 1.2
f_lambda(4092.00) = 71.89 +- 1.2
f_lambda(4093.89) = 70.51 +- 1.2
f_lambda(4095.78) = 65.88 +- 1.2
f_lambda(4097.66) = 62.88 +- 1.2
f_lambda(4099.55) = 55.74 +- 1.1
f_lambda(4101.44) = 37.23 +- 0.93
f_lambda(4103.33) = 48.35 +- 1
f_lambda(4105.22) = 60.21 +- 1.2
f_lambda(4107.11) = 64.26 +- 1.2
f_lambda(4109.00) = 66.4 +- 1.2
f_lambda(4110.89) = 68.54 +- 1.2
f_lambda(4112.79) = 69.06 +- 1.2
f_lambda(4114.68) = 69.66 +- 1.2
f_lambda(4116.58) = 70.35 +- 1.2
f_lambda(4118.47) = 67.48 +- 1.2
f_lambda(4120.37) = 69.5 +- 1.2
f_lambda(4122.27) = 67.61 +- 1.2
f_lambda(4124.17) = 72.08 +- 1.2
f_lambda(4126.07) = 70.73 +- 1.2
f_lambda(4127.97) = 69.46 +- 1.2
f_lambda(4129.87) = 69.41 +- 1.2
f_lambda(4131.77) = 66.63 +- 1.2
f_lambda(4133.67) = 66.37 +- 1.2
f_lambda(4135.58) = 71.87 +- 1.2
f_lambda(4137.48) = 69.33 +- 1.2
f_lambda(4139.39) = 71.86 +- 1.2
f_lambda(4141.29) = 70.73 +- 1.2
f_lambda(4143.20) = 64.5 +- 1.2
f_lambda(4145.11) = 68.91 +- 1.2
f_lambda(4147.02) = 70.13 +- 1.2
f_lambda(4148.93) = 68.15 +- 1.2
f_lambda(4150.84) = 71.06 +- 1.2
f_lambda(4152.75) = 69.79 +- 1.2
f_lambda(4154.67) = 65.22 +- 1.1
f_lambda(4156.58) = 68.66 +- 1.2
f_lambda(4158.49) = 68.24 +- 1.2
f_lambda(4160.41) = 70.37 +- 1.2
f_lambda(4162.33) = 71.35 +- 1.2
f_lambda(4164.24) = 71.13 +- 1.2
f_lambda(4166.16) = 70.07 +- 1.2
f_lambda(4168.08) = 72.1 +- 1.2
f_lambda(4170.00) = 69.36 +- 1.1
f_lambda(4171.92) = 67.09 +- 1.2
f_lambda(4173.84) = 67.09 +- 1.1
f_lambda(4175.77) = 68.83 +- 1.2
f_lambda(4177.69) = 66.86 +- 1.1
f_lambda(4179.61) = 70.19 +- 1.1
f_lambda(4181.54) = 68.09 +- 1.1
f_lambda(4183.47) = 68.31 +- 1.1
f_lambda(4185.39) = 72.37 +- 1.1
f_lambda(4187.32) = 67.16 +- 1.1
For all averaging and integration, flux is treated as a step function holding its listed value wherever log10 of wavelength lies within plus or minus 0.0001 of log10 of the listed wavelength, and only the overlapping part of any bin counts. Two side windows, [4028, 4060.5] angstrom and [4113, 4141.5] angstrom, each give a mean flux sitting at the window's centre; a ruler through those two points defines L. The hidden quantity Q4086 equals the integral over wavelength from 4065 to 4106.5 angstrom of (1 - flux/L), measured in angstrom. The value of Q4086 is 2.5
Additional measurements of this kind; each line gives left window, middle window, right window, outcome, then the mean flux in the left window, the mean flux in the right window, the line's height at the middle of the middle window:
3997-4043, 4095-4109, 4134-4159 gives 2.5 angstrom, 69.6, 69.1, 69.2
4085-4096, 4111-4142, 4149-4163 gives 0.1 angstrom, 70.6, 69.1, 69.8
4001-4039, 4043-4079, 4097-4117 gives -1.6 angstrom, 69.5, 60.9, 65.4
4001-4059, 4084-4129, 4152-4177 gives 2.2 angstrom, 69.4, 69.1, 69.3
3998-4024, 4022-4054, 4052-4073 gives 0.0 angstrom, 69.6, 68.7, 69.1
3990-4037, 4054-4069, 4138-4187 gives 0.1 angstrom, 69.3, 69.2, 69.3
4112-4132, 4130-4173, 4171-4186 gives -0.2 angstrom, 69.4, 68.5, 68.9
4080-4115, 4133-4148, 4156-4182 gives -0.4 angstrom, 64.8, 69.3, 67.5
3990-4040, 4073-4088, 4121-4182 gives 0.2 angstrom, 69.5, 69.2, 69.3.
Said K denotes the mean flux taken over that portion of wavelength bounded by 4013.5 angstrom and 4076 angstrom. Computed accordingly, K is 69.1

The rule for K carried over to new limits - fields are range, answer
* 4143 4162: 68.7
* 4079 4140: 66.7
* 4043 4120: 66.7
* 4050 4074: 69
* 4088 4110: 61.9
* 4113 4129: 69.6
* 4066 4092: 68.9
